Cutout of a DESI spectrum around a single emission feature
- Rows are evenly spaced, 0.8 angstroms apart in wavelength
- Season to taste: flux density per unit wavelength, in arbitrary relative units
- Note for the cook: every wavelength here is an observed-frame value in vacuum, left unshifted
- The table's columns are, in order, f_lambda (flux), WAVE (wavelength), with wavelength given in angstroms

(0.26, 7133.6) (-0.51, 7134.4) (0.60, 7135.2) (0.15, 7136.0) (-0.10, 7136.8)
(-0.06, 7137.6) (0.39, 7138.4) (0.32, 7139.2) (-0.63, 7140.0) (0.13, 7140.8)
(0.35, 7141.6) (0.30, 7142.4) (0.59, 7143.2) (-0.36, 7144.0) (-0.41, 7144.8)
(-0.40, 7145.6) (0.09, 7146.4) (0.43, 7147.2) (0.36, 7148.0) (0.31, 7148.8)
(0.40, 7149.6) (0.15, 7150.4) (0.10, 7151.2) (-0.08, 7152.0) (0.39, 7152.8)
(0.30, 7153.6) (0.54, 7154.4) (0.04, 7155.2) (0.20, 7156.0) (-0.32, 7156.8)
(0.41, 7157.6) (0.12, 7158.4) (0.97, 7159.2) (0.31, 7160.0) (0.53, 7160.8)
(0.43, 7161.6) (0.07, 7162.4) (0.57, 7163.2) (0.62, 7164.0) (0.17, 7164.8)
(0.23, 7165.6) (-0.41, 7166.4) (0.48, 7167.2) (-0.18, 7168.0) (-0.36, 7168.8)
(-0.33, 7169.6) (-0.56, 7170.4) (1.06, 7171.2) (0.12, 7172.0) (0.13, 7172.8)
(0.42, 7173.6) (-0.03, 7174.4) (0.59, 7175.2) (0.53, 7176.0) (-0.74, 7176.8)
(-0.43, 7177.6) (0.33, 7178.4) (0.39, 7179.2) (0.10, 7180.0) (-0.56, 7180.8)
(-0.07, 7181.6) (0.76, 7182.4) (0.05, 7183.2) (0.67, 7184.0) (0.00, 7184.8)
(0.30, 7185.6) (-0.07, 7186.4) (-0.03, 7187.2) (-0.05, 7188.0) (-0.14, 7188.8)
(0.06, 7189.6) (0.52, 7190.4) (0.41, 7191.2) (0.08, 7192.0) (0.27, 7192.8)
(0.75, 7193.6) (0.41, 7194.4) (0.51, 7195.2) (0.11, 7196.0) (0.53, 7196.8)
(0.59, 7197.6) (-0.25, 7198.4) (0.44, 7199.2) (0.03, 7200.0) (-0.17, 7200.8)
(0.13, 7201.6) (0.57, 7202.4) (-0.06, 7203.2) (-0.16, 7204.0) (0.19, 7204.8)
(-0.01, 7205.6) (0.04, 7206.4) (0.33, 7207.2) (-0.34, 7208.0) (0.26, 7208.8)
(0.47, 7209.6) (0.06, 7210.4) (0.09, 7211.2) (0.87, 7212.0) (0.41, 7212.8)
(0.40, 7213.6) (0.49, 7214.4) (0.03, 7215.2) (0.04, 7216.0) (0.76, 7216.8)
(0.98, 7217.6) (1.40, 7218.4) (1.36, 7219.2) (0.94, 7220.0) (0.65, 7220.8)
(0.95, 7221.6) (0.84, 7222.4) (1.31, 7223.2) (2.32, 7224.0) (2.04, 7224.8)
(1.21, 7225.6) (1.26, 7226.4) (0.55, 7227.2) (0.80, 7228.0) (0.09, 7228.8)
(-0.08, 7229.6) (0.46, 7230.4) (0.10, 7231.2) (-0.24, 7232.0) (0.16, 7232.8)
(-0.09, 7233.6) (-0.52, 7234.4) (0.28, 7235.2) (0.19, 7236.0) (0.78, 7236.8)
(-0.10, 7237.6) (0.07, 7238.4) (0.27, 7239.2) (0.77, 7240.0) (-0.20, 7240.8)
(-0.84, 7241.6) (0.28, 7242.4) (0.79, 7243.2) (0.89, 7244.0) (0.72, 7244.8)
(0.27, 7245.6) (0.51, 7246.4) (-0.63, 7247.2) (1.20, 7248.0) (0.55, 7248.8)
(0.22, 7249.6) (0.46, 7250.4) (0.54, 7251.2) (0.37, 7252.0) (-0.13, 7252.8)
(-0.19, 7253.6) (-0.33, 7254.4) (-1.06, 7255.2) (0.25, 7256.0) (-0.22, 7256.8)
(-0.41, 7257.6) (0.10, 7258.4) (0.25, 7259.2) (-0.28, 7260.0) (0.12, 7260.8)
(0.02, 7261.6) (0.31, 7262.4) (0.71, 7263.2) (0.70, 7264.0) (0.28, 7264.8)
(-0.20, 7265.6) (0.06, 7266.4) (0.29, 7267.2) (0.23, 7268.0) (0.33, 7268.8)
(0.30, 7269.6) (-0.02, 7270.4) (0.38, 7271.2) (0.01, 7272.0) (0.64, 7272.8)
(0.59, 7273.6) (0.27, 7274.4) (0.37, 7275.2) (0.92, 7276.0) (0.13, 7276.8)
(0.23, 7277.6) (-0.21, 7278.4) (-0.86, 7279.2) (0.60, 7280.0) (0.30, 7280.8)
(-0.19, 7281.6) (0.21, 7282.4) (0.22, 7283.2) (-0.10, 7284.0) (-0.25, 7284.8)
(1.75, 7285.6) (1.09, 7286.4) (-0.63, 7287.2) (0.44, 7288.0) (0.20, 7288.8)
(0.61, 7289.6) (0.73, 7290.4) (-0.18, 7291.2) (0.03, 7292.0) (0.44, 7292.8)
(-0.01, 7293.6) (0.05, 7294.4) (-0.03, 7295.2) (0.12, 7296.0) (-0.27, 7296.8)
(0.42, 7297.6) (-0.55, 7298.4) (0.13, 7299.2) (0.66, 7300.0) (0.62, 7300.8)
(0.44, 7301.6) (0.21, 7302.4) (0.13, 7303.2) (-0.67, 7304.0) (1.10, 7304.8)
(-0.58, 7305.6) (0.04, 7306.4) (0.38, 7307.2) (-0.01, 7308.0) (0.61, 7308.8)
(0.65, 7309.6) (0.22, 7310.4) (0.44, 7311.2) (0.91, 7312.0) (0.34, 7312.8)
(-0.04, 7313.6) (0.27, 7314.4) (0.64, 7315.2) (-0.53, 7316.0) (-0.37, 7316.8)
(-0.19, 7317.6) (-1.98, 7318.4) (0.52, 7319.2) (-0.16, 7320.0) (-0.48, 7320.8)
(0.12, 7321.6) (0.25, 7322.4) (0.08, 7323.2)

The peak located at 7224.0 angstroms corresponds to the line [O II] 3727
